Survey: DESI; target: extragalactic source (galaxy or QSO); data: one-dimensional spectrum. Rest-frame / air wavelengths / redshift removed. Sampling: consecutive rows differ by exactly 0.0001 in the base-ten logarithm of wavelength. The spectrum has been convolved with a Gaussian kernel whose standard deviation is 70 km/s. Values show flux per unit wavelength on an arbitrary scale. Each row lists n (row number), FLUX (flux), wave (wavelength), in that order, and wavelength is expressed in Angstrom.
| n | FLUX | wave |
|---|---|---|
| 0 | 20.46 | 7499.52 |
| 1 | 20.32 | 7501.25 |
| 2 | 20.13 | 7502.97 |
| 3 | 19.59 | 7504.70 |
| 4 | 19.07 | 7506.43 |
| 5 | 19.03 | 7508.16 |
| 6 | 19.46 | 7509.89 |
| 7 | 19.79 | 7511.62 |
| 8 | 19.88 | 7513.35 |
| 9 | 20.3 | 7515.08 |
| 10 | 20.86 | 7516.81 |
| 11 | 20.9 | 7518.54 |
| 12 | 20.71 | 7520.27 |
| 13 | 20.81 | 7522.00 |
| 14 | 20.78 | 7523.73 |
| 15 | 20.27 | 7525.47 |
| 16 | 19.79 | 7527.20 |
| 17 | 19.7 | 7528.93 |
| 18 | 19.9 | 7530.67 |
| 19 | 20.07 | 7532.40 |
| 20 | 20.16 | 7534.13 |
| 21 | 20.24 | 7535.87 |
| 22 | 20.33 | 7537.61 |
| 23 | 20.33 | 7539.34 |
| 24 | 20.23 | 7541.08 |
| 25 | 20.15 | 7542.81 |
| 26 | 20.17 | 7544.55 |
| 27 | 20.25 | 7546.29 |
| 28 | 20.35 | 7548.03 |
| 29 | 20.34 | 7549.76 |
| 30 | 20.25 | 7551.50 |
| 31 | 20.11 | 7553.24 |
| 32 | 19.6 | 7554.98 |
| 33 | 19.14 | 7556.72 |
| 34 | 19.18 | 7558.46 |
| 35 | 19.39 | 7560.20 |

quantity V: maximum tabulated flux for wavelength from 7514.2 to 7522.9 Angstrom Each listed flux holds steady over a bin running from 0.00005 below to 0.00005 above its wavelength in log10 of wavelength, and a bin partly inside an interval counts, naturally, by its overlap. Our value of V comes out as 20.9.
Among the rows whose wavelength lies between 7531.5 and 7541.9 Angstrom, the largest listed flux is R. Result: 20.33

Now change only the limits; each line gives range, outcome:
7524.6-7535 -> 20.27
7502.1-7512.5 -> 20.13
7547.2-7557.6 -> 20.35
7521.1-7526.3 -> 20.81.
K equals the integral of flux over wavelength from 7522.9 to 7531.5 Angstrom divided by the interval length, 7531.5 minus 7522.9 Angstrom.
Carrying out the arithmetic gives 20.1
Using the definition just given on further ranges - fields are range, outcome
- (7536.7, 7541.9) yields 20.3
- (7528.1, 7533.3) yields 19.9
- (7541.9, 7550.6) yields 20.3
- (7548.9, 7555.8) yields 20.1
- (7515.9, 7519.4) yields 20.9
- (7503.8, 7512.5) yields 19.4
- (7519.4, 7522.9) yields 20.8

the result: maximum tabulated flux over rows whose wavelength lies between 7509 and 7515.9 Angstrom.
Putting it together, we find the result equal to 20.3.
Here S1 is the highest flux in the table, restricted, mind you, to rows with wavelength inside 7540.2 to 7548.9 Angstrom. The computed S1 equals 20.35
